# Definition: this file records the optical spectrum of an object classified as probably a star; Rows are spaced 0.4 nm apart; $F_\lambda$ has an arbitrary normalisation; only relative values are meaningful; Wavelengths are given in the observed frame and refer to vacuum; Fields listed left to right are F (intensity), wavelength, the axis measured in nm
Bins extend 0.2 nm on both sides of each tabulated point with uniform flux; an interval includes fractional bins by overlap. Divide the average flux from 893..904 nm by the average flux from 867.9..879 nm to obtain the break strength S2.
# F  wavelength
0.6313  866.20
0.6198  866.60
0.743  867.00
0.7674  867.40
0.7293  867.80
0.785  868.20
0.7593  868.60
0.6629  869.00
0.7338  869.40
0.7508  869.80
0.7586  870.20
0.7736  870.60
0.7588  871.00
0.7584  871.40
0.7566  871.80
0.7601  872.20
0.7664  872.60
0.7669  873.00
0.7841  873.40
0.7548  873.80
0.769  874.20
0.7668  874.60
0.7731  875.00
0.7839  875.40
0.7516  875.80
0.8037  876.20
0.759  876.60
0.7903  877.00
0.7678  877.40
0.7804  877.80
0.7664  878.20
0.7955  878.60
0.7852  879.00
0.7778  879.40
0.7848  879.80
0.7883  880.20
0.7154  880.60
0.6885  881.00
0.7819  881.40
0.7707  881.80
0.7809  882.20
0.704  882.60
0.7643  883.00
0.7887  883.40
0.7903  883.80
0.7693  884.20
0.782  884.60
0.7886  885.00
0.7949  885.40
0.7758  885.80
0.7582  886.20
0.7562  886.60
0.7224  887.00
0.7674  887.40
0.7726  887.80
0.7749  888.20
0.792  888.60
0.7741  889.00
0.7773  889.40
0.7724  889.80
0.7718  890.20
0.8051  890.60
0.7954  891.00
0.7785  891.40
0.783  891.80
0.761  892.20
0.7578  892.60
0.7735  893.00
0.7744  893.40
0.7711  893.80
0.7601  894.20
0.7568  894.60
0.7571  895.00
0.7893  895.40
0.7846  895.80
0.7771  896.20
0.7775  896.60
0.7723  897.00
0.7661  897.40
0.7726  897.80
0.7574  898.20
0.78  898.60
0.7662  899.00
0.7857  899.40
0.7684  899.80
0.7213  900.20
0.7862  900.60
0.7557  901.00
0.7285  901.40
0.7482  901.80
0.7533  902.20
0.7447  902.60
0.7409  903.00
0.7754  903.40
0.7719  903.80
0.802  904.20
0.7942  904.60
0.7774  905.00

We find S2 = 1.00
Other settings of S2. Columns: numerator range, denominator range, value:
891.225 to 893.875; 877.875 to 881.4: 1.01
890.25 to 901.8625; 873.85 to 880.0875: 0.99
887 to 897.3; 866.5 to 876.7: 1.03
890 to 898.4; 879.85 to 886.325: 1.01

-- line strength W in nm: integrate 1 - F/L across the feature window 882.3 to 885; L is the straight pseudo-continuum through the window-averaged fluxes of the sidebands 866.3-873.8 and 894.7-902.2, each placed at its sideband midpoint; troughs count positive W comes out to -0.05 nm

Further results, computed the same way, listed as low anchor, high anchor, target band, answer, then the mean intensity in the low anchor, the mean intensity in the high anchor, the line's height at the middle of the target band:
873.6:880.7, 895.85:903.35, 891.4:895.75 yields -0.024 nm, 0.774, 0.762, 0.765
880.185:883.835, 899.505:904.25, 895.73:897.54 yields -0.045 nm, 0.754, 0.757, 0.756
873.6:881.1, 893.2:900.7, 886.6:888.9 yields 0.012 nm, 0.77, 0.769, 0.77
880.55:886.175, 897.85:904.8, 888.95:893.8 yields -0.079 nm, 0.765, 0.764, 0.764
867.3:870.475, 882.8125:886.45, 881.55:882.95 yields 0.035 nm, 0.743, 0.779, 0.773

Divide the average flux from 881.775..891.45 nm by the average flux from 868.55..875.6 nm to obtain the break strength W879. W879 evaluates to 1.0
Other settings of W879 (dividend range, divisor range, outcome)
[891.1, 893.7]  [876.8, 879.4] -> 0.99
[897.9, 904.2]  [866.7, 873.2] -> 1.01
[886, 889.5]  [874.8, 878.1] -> 0.99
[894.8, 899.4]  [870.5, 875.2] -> 1.01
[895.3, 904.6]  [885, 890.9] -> 0.99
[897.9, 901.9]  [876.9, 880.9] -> 0.98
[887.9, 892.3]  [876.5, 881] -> 1.01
